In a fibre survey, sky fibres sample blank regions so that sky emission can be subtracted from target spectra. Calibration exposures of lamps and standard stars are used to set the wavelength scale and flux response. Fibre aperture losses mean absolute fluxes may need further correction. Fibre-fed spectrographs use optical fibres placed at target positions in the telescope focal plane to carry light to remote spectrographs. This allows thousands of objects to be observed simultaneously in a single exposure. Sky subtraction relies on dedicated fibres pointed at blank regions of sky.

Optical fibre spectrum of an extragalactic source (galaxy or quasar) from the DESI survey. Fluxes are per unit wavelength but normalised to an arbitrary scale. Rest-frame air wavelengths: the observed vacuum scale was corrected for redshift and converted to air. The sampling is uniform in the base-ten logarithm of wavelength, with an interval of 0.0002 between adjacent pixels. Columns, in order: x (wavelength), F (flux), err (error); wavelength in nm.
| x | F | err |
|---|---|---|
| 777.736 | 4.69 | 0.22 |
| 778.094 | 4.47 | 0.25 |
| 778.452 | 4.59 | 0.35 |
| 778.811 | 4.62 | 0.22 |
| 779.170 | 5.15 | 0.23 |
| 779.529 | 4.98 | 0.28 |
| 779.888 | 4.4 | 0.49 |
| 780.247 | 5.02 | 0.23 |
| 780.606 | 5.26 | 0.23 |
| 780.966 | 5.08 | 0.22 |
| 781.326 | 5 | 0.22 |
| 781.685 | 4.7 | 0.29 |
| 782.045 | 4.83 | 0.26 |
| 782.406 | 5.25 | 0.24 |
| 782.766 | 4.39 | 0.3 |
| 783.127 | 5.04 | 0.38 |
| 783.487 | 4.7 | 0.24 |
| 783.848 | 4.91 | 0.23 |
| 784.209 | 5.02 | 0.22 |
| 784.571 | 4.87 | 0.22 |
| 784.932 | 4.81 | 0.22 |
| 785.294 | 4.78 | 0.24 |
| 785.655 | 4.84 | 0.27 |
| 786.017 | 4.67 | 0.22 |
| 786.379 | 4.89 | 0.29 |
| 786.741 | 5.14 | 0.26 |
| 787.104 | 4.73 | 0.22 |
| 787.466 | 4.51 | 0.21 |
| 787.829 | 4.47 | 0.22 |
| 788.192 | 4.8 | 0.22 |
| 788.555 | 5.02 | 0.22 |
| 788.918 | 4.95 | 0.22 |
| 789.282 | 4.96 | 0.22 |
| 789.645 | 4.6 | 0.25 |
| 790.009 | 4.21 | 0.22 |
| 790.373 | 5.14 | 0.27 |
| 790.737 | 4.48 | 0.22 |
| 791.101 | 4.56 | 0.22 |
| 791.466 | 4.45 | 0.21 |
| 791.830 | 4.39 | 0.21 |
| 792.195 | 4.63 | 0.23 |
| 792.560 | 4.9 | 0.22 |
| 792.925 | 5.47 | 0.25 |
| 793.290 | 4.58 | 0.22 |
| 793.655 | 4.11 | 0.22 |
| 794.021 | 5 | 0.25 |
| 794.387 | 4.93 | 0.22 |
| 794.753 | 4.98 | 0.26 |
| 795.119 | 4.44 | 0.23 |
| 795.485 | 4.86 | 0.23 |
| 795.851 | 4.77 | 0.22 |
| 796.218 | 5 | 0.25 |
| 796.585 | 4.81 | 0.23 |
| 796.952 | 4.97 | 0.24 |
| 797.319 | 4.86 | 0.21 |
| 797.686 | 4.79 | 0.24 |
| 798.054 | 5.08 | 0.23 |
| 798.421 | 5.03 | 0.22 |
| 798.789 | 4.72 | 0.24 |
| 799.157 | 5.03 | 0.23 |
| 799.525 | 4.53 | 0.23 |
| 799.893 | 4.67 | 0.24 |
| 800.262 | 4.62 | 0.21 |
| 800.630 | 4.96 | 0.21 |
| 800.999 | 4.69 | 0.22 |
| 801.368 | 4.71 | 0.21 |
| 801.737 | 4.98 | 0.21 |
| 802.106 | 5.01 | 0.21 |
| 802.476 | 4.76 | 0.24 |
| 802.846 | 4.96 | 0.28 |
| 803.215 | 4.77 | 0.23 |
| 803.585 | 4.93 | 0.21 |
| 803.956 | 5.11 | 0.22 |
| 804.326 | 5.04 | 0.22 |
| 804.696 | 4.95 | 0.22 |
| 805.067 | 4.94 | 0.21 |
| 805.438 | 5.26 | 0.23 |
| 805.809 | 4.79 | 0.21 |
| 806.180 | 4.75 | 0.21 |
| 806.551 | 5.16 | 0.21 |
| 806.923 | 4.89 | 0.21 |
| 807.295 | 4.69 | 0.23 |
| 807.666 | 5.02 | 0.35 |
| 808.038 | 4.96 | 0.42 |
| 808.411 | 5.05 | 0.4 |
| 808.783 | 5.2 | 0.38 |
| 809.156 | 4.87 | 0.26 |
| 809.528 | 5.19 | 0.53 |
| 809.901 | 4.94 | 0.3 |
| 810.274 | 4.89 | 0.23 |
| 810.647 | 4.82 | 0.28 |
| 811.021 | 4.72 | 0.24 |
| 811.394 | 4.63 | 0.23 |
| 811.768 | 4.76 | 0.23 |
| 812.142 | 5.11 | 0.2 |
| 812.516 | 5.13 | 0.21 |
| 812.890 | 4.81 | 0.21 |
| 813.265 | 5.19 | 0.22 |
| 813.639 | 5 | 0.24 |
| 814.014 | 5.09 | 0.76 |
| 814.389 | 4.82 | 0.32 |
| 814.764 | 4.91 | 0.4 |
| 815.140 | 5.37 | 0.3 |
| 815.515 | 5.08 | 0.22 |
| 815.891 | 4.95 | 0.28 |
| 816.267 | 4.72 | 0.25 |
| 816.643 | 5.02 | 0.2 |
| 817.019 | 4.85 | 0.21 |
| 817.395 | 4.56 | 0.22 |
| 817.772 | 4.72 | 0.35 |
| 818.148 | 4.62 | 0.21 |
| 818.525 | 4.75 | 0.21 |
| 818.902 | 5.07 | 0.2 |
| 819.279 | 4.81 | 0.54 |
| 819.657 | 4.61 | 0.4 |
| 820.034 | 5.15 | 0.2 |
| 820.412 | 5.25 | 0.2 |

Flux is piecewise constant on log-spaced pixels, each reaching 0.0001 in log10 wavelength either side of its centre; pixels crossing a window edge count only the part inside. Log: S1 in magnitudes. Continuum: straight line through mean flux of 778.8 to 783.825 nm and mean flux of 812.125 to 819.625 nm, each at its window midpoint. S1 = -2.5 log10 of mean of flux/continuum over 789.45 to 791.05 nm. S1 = 0.07 mag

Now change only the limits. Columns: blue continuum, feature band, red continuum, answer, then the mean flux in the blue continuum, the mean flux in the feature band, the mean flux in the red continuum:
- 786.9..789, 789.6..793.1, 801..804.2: 0.02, 4.74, 4.68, 4.89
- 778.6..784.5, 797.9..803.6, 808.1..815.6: 0.02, 4.89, 4.84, 4.98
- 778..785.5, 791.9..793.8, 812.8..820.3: 0.03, 4.86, 4.73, 4.91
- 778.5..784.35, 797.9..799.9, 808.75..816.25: 0.02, 4.89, 4.86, 4.96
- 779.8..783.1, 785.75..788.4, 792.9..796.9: 0.02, 4.9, 4.75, 4.79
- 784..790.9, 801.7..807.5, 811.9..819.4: -0.01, 4.78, 4.94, 4.93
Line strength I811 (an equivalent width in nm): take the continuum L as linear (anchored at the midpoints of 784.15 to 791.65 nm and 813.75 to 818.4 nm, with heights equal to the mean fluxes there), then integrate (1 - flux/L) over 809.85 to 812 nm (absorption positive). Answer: 0.03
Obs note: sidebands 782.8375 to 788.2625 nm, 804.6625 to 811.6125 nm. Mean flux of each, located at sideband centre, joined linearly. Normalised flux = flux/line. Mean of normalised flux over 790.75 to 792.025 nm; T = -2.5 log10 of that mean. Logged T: 0.09 mag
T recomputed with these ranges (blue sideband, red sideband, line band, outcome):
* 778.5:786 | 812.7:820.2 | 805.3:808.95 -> -0.02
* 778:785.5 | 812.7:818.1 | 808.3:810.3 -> -0.03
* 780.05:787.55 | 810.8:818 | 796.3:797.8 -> 0.01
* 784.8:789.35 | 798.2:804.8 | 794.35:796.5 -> 0.00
